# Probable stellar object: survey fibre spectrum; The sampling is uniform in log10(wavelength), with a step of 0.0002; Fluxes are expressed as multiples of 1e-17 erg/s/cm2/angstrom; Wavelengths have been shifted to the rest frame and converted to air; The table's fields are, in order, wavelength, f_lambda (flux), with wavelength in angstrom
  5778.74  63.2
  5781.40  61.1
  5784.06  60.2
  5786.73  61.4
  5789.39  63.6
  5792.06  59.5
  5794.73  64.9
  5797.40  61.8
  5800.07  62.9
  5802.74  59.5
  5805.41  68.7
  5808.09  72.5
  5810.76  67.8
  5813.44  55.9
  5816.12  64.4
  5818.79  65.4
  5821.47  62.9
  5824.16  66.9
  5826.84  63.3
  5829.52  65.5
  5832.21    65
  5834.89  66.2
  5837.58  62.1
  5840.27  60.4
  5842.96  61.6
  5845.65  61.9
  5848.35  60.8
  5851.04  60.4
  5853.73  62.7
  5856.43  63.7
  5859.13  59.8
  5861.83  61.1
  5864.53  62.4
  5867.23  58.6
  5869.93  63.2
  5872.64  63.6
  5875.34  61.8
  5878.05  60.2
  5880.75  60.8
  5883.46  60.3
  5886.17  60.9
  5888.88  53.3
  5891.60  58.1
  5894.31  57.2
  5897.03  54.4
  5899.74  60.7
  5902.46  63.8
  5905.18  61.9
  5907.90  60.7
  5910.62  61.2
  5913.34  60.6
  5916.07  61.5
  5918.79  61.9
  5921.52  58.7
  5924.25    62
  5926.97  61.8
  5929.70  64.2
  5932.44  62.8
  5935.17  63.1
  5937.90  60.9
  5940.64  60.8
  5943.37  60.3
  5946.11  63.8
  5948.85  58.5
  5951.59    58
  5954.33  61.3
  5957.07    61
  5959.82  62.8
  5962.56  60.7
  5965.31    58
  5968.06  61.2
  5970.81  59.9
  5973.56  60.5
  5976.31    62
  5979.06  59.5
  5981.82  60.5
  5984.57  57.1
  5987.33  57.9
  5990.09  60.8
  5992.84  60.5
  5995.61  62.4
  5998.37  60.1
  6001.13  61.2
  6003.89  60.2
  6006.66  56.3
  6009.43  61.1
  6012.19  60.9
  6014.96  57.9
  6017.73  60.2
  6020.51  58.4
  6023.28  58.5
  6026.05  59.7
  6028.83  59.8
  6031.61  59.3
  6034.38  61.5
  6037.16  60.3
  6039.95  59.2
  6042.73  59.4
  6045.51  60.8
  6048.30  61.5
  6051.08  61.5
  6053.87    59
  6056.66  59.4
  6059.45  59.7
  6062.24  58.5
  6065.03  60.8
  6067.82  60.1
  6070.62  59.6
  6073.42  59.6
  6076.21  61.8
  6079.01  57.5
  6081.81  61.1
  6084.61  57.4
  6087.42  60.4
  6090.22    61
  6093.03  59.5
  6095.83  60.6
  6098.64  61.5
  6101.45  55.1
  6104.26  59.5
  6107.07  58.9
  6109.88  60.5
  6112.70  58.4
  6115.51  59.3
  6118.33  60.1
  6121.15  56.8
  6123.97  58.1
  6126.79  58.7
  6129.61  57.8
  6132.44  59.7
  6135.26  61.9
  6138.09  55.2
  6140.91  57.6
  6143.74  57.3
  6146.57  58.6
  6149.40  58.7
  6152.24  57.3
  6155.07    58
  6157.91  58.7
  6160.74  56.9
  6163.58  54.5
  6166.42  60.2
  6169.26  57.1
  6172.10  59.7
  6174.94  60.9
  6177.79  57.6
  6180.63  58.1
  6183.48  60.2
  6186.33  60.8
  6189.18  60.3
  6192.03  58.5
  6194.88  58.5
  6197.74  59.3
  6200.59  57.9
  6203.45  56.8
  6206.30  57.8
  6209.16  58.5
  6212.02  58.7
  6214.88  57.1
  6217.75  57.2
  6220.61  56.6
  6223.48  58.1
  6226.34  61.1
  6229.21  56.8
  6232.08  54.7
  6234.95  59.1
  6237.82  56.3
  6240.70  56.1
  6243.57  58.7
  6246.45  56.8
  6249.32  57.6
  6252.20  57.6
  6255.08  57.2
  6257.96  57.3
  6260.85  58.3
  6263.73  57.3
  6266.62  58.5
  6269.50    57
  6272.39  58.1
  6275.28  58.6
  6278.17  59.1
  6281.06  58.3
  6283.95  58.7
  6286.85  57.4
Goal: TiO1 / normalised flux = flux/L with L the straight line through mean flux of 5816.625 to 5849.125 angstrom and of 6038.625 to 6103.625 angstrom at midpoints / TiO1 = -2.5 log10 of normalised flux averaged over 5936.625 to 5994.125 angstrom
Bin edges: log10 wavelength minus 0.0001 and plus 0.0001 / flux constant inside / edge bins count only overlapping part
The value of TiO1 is 0.02 mag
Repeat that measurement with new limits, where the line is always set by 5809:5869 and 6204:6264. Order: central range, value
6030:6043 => 0.00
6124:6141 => 0.01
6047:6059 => -0.01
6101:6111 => 0.01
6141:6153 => 0.01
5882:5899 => 0.08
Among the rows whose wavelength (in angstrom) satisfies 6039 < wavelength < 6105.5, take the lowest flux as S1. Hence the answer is 55.1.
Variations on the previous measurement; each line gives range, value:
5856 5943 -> 53.3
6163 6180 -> 54.5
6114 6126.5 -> 56.8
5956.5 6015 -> 56.3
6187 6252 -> 54.7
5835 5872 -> 58.6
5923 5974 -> 58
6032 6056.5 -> 59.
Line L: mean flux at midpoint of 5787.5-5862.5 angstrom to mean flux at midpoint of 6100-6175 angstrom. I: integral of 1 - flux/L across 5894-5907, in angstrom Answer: 0.5 angstrom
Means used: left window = 63.3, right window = 58.3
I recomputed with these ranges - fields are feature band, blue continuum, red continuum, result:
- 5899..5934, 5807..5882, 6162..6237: 0.1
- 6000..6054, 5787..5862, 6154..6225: 0.6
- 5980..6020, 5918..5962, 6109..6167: 0.4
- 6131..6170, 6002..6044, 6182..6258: 0.4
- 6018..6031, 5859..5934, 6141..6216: 0.1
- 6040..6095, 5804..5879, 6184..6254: 0.1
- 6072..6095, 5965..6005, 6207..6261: -0.3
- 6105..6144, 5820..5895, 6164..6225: 0.3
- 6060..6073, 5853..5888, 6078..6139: -0.1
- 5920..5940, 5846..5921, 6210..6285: -0.6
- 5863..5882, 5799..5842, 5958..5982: 0.5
